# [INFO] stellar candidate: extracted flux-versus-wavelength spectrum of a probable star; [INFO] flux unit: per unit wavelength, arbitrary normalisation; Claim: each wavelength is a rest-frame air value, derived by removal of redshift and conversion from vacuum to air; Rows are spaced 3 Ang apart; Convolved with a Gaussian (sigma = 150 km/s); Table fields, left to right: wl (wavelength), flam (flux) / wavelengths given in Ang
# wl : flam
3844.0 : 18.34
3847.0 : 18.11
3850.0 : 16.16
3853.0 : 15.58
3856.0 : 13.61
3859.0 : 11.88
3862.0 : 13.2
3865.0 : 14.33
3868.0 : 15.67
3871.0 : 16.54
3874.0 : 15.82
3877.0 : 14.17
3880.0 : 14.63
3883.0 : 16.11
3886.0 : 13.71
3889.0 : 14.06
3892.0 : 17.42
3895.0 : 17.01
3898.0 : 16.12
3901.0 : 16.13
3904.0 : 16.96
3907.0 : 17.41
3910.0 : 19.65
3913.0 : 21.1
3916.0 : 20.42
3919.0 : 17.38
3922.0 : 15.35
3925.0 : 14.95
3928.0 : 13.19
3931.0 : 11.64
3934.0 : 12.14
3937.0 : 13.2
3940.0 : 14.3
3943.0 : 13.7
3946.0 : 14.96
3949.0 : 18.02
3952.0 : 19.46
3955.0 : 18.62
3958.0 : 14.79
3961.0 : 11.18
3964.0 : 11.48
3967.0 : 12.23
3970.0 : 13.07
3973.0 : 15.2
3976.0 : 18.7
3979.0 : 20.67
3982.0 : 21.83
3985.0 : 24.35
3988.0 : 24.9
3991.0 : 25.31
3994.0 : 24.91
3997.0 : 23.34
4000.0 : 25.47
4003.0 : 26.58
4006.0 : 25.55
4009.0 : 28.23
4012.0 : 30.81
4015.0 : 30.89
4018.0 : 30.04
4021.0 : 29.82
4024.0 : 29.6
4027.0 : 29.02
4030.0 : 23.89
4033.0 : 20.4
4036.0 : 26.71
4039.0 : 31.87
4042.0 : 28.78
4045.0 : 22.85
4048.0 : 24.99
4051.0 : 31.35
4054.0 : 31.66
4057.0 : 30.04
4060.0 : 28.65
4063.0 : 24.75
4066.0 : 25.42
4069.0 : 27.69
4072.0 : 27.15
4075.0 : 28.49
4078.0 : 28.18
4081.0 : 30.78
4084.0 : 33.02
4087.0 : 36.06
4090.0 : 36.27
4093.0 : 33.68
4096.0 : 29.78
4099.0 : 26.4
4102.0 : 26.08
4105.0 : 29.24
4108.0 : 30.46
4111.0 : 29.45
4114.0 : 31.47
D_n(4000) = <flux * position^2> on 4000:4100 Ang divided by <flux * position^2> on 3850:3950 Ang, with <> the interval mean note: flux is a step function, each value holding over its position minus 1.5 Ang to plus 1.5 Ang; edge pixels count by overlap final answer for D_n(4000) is 2.0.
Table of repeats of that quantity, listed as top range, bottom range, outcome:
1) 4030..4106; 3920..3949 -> 2.19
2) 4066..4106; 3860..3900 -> 2.18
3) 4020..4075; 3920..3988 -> 1.82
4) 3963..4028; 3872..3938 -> 1.57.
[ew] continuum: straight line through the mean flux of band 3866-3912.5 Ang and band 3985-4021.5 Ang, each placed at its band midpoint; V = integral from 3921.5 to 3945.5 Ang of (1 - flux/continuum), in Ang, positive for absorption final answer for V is 8.0 Ang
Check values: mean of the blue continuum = 16.2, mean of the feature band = 13.5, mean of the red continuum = 27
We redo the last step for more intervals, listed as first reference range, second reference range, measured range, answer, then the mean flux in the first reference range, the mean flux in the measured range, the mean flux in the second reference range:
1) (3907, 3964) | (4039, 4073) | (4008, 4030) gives -4.9 Ang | 15.7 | 29.4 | 27.8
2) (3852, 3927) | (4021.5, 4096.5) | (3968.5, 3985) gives 3.0 Ang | 16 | 18.5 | 28.8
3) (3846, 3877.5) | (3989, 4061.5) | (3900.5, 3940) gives 6.7 Ang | 15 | 16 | 27.5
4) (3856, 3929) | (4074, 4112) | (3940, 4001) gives 9.5 Ang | 15.9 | 18.4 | 30.7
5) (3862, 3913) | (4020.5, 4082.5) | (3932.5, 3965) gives 9.0 Ang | 16.1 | 14.8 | 27.7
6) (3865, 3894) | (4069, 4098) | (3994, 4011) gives -0.7 Ang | 15.3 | 25.9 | 31.2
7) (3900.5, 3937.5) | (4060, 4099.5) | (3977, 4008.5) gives -2.6 Ang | 16.2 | 24.3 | 29.9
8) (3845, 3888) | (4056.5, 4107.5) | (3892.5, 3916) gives -0.5 Ang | 15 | 17.9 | 29.5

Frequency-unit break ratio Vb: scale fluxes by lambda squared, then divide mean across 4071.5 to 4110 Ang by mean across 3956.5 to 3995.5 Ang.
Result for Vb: 1.76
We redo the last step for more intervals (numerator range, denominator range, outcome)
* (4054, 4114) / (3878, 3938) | 2.03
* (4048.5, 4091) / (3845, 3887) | 2.20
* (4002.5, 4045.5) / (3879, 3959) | 1.83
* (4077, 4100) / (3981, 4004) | 1.36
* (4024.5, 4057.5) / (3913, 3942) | 1.93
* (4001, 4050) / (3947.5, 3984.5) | 1.72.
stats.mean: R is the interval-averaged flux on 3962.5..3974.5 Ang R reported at 13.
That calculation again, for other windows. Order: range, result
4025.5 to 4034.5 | 24.4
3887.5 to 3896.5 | 16.2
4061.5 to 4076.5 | 26.7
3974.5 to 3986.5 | 21.4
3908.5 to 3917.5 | 20.4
